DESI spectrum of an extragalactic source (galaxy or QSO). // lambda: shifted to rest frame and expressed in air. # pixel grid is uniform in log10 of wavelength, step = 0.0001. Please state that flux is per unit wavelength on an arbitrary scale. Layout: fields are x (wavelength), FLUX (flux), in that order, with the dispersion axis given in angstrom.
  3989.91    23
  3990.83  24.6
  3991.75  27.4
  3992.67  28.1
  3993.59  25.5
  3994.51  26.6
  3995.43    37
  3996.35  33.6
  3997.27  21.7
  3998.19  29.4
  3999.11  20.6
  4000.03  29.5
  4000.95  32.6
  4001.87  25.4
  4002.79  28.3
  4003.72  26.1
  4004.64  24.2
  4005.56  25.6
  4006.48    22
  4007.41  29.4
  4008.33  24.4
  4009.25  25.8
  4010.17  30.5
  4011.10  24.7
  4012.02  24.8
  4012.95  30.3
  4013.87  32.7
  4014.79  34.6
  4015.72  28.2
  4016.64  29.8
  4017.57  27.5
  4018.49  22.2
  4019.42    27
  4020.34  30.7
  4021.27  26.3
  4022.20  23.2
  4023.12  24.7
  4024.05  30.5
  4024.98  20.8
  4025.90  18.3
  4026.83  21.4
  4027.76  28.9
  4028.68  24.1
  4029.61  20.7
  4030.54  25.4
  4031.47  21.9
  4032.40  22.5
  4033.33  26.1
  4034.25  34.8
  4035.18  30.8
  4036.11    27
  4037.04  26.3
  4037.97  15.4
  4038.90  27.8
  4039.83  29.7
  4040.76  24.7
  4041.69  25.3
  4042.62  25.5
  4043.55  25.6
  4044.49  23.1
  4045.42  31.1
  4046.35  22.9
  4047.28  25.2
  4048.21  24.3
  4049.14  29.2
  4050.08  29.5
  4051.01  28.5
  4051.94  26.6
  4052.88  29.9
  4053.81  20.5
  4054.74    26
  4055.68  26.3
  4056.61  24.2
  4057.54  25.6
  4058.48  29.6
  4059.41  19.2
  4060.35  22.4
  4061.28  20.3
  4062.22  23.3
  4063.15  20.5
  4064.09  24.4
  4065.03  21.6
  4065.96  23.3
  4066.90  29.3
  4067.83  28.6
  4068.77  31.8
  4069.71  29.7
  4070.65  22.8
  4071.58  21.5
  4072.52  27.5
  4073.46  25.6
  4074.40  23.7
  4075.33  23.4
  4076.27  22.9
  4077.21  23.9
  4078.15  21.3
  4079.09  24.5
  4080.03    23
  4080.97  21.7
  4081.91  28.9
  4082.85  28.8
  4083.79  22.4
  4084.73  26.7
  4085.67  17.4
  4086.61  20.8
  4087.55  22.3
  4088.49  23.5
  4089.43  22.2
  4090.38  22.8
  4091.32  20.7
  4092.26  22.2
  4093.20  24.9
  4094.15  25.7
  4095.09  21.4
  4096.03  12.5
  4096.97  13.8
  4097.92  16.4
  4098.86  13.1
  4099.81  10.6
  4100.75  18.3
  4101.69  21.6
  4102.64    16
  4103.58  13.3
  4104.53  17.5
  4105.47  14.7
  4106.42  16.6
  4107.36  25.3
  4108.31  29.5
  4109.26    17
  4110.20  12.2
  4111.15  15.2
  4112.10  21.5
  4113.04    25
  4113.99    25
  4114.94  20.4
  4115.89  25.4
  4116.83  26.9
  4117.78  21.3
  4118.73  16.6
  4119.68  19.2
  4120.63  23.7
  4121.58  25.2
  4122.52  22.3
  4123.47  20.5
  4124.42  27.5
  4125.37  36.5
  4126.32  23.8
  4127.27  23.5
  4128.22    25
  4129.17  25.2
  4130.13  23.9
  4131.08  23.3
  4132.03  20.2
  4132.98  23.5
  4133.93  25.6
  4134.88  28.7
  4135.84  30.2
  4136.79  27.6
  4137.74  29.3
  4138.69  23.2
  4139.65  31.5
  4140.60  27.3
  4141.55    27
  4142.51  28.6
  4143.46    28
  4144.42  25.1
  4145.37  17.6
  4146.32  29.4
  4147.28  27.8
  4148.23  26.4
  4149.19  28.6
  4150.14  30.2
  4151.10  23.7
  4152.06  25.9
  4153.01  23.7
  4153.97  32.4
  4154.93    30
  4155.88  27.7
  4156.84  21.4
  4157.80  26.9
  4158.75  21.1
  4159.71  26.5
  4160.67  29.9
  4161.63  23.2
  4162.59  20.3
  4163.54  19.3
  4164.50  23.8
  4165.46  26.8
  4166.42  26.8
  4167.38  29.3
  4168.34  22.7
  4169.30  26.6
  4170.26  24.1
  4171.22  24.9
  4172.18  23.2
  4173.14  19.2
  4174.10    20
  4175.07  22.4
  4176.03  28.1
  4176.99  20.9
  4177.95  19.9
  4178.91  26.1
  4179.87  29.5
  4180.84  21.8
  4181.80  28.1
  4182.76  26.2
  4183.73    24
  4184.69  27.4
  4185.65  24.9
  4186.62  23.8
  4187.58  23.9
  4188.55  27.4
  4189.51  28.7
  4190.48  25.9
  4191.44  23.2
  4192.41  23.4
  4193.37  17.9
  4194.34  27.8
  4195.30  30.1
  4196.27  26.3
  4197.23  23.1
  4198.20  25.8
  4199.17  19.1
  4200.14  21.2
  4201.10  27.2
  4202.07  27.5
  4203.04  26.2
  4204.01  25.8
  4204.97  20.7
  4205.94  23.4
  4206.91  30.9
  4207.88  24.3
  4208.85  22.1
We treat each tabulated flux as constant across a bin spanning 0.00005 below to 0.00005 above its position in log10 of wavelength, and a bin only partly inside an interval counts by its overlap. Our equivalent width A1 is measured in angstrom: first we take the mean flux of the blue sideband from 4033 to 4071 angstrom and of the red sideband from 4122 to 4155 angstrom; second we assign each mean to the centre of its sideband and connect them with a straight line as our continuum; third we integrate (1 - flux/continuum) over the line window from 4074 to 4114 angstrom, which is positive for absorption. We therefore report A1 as 8.3 angstrom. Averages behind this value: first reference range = 25.8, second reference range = 26.3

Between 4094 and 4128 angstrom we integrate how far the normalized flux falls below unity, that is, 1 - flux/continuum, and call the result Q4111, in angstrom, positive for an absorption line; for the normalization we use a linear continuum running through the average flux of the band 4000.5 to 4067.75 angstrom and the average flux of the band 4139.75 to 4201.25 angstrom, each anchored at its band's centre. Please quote 6.8 angstrom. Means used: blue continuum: 25.9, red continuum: 25.2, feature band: 20.4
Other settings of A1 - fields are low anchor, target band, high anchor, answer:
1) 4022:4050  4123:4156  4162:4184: -2.9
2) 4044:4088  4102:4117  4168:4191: 2.9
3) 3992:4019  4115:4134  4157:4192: 1.2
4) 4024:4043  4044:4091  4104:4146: -0.2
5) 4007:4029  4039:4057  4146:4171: 0.2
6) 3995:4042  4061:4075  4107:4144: 0.3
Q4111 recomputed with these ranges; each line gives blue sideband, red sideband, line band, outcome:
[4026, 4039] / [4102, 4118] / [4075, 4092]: -1.1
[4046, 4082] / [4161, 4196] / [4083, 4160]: 4.8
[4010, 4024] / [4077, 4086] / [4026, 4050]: 0.9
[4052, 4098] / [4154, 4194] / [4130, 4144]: -1.3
